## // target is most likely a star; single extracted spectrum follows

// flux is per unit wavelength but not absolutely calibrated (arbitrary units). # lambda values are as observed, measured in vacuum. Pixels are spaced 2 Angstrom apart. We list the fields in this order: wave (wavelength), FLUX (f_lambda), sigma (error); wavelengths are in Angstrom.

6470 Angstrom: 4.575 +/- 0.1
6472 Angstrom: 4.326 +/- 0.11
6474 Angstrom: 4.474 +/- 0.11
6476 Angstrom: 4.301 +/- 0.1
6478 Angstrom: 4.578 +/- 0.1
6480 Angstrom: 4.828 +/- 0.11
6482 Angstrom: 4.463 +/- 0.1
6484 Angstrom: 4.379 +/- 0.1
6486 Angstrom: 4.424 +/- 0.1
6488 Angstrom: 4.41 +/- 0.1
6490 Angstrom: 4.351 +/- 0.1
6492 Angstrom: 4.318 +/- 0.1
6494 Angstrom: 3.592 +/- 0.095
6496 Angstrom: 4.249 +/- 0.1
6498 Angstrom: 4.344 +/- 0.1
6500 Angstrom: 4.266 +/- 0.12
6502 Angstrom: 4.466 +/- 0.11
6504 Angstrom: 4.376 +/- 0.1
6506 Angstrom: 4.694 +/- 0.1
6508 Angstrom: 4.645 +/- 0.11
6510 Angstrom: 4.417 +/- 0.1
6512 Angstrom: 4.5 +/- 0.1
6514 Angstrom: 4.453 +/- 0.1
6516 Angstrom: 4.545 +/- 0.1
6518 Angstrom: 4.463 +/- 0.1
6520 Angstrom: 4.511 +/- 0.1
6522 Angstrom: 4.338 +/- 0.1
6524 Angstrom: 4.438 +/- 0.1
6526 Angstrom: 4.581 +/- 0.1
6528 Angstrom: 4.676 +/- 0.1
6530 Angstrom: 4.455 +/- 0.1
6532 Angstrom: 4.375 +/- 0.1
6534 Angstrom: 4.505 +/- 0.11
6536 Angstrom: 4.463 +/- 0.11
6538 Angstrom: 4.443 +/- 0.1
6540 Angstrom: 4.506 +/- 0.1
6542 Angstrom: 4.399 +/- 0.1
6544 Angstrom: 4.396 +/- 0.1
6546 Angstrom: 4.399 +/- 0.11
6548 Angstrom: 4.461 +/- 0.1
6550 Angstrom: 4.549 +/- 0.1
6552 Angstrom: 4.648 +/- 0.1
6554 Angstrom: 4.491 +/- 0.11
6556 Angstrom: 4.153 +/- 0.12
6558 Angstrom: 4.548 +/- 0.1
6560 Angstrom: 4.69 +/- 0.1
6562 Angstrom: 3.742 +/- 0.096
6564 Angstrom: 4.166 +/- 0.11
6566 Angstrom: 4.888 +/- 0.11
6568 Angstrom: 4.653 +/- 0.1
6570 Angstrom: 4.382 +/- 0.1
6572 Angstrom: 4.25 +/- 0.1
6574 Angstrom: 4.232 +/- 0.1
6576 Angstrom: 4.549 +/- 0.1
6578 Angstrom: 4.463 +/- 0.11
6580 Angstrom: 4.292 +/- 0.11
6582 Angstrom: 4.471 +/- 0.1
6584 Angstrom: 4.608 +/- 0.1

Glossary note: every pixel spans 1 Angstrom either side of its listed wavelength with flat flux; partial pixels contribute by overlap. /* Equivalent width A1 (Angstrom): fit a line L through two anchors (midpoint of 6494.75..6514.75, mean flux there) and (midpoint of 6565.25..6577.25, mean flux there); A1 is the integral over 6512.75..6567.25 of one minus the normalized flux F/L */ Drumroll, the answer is 0.0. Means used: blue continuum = 4.43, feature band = 4.46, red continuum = 4.48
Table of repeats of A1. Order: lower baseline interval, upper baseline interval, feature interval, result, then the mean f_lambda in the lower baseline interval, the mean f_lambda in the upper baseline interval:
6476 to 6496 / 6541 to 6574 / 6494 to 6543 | -0.6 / 4.36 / 4.42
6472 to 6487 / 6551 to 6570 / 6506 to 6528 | -0.2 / 4.48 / 4.44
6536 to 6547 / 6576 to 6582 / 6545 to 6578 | 0.0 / 4.43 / 4.42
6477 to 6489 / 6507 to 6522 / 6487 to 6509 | 0.8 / 4.51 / 4.49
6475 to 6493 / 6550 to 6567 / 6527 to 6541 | -0.2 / 4.45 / 4.42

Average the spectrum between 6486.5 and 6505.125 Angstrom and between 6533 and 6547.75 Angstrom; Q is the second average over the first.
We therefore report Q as 1.0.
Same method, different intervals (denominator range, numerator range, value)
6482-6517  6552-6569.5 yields 1.01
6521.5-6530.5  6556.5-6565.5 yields 0.96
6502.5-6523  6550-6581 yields 0.98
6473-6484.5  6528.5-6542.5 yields 0.99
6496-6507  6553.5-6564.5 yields 0.97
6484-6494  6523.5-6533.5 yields 1.05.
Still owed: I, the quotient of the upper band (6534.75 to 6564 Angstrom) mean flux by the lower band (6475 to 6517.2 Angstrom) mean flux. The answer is 1.00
